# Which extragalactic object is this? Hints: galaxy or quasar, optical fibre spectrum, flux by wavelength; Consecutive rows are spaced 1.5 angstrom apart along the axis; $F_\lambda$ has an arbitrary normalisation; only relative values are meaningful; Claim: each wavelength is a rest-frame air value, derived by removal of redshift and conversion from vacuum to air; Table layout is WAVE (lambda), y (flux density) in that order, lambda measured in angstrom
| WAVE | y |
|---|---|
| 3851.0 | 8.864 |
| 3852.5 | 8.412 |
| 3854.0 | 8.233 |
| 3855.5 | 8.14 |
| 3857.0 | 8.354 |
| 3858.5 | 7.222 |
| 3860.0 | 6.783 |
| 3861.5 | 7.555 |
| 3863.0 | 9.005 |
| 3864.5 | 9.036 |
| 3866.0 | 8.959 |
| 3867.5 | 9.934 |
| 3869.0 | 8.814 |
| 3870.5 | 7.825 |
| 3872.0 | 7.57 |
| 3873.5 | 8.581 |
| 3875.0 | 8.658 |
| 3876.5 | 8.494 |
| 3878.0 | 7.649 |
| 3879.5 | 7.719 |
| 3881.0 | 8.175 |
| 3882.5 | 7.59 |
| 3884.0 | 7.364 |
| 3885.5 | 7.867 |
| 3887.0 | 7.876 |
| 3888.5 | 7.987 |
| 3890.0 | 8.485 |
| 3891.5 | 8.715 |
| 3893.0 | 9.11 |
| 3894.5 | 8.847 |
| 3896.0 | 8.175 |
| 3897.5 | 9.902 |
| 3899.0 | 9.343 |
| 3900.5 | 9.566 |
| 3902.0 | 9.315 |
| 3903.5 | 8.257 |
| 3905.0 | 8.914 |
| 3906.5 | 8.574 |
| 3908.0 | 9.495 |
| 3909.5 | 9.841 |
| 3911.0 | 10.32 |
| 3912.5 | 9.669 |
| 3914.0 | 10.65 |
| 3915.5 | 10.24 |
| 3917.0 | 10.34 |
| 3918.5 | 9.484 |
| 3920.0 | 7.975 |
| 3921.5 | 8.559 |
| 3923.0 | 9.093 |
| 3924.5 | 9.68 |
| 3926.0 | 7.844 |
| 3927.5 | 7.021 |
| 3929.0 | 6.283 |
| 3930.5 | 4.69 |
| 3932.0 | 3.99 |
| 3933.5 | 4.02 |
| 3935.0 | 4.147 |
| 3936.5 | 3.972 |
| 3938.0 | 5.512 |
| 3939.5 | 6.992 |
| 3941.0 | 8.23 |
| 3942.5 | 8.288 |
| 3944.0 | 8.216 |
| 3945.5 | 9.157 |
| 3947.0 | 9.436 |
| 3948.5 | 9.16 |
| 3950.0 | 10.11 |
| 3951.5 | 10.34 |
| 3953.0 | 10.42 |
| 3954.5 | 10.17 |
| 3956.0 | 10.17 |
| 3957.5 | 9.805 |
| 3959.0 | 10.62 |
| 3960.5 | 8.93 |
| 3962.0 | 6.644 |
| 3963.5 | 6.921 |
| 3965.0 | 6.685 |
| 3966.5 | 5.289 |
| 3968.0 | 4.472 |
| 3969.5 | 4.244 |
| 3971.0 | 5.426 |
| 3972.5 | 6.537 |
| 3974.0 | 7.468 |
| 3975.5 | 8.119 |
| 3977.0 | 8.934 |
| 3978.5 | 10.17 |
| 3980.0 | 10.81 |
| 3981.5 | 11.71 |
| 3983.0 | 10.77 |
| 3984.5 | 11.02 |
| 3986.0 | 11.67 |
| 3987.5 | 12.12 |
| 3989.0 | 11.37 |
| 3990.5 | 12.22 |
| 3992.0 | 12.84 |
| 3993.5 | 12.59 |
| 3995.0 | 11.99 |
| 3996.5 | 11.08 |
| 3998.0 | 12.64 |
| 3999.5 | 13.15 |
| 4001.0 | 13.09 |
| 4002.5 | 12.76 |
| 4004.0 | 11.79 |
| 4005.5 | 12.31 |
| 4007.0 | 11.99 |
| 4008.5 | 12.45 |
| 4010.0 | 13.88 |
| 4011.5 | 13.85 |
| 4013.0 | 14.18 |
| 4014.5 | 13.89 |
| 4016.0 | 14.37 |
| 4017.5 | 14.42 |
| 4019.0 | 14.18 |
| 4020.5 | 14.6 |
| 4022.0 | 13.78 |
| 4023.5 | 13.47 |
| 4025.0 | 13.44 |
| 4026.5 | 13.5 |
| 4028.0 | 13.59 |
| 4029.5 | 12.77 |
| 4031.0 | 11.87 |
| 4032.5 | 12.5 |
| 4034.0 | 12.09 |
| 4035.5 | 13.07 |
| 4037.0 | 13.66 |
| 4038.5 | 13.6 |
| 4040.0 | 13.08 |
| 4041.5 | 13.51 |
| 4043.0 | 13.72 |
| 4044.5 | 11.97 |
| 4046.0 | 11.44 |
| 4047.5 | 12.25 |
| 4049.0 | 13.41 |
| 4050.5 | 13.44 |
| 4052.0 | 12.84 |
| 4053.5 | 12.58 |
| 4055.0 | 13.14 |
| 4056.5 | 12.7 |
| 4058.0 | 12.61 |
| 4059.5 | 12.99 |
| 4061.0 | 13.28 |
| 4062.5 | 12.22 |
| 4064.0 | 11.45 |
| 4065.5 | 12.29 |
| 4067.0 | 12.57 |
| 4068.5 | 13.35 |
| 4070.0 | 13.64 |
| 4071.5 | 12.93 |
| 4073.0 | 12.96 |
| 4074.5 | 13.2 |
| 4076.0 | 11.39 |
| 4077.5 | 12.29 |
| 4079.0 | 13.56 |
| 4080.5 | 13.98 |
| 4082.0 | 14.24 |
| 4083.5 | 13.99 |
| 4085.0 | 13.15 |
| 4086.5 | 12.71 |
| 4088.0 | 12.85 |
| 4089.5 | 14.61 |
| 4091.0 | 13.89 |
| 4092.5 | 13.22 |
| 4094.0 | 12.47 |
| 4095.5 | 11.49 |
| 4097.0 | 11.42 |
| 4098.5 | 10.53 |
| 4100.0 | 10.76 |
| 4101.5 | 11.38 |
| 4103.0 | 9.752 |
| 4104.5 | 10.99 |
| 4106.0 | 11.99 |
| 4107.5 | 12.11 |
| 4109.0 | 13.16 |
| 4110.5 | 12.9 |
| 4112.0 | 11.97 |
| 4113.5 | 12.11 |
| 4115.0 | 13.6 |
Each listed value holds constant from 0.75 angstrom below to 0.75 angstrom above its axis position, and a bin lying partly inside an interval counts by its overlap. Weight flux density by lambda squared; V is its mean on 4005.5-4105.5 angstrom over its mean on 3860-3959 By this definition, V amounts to 1.6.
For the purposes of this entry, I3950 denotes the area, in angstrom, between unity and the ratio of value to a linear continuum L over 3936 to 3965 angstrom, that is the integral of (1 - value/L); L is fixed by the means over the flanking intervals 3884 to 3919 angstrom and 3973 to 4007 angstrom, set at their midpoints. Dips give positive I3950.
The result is 5.1 angstrom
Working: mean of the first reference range 9.13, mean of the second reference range 11.4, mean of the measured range 8.57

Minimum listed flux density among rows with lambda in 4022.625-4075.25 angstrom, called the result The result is 11.44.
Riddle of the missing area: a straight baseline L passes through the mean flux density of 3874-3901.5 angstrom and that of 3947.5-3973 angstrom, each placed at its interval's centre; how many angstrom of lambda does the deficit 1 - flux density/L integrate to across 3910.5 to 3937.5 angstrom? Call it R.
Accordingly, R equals 2.03 angstrom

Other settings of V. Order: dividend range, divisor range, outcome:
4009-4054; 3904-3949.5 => 1.75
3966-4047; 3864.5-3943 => 1.52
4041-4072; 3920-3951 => 1.87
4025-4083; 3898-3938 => 1.71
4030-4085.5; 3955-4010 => 1.33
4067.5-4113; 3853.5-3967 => 1.65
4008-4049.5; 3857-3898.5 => 1.73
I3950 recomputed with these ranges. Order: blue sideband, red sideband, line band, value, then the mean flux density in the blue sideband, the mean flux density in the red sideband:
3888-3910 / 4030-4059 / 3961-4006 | 5.6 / 8.97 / 12.8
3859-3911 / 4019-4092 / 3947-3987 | 7.3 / 8.55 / 13.1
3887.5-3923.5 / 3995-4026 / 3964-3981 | 6.7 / 9.19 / 13.2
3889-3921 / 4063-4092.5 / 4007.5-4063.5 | -4.8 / 9.28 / 13.1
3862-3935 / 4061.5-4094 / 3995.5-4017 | -3.4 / 8.4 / 13.1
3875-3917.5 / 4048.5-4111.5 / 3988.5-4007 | -2.3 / 8.86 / 12.6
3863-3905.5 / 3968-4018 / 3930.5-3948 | 6.1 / 8.53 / 11.3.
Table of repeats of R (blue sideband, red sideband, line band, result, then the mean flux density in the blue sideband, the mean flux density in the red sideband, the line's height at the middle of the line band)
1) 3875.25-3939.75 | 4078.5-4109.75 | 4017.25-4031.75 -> -3.60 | 8.1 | 12.5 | 10.8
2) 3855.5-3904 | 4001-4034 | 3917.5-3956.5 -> 9.85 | 8.39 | 13.3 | 10.4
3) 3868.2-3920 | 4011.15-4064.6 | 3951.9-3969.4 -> 4.36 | 8.8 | 13.2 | 10.8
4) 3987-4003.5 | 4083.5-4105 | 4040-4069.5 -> -1.21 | 12.3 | 12.2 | 12.2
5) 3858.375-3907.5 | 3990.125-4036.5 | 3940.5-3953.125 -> 1.75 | 8.44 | 13.1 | 10.7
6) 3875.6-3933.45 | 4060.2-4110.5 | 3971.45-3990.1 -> 0.31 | 8.45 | 12.5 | 10.2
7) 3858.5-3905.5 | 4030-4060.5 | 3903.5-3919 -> -0.77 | 8.43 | 12.8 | 9.22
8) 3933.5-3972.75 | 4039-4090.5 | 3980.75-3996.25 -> -4.13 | 7.63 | 13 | 9.32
